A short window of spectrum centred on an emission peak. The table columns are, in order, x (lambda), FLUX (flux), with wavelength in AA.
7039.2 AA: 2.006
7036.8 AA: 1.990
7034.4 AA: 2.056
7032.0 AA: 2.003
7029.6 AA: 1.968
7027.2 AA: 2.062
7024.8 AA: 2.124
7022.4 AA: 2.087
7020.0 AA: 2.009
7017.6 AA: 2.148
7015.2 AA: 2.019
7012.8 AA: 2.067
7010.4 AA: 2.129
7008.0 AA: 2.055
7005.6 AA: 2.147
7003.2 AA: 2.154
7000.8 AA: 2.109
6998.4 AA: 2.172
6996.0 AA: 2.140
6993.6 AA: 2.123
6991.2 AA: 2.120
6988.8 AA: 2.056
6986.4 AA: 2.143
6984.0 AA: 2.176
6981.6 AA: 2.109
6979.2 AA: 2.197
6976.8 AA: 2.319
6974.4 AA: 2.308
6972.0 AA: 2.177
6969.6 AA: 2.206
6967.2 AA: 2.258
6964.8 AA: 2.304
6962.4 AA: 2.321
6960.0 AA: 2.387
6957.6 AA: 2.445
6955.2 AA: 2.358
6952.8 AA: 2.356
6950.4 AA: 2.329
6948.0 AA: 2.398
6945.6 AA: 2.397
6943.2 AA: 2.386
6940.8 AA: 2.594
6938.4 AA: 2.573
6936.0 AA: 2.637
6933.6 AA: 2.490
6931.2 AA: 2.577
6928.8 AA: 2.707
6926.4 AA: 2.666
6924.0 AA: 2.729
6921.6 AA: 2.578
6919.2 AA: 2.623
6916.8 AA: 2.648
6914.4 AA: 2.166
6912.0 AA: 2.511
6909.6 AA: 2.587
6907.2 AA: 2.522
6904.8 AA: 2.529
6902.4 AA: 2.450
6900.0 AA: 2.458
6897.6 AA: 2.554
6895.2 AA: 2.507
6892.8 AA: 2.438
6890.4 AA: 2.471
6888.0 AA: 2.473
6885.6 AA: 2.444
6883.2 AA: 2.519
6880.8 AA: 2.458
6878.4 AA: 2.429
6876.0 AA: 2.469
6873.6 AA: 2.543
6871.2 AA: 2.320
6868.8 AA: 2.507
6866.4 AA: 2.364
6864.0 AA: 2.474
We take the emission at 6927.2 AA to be C III]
